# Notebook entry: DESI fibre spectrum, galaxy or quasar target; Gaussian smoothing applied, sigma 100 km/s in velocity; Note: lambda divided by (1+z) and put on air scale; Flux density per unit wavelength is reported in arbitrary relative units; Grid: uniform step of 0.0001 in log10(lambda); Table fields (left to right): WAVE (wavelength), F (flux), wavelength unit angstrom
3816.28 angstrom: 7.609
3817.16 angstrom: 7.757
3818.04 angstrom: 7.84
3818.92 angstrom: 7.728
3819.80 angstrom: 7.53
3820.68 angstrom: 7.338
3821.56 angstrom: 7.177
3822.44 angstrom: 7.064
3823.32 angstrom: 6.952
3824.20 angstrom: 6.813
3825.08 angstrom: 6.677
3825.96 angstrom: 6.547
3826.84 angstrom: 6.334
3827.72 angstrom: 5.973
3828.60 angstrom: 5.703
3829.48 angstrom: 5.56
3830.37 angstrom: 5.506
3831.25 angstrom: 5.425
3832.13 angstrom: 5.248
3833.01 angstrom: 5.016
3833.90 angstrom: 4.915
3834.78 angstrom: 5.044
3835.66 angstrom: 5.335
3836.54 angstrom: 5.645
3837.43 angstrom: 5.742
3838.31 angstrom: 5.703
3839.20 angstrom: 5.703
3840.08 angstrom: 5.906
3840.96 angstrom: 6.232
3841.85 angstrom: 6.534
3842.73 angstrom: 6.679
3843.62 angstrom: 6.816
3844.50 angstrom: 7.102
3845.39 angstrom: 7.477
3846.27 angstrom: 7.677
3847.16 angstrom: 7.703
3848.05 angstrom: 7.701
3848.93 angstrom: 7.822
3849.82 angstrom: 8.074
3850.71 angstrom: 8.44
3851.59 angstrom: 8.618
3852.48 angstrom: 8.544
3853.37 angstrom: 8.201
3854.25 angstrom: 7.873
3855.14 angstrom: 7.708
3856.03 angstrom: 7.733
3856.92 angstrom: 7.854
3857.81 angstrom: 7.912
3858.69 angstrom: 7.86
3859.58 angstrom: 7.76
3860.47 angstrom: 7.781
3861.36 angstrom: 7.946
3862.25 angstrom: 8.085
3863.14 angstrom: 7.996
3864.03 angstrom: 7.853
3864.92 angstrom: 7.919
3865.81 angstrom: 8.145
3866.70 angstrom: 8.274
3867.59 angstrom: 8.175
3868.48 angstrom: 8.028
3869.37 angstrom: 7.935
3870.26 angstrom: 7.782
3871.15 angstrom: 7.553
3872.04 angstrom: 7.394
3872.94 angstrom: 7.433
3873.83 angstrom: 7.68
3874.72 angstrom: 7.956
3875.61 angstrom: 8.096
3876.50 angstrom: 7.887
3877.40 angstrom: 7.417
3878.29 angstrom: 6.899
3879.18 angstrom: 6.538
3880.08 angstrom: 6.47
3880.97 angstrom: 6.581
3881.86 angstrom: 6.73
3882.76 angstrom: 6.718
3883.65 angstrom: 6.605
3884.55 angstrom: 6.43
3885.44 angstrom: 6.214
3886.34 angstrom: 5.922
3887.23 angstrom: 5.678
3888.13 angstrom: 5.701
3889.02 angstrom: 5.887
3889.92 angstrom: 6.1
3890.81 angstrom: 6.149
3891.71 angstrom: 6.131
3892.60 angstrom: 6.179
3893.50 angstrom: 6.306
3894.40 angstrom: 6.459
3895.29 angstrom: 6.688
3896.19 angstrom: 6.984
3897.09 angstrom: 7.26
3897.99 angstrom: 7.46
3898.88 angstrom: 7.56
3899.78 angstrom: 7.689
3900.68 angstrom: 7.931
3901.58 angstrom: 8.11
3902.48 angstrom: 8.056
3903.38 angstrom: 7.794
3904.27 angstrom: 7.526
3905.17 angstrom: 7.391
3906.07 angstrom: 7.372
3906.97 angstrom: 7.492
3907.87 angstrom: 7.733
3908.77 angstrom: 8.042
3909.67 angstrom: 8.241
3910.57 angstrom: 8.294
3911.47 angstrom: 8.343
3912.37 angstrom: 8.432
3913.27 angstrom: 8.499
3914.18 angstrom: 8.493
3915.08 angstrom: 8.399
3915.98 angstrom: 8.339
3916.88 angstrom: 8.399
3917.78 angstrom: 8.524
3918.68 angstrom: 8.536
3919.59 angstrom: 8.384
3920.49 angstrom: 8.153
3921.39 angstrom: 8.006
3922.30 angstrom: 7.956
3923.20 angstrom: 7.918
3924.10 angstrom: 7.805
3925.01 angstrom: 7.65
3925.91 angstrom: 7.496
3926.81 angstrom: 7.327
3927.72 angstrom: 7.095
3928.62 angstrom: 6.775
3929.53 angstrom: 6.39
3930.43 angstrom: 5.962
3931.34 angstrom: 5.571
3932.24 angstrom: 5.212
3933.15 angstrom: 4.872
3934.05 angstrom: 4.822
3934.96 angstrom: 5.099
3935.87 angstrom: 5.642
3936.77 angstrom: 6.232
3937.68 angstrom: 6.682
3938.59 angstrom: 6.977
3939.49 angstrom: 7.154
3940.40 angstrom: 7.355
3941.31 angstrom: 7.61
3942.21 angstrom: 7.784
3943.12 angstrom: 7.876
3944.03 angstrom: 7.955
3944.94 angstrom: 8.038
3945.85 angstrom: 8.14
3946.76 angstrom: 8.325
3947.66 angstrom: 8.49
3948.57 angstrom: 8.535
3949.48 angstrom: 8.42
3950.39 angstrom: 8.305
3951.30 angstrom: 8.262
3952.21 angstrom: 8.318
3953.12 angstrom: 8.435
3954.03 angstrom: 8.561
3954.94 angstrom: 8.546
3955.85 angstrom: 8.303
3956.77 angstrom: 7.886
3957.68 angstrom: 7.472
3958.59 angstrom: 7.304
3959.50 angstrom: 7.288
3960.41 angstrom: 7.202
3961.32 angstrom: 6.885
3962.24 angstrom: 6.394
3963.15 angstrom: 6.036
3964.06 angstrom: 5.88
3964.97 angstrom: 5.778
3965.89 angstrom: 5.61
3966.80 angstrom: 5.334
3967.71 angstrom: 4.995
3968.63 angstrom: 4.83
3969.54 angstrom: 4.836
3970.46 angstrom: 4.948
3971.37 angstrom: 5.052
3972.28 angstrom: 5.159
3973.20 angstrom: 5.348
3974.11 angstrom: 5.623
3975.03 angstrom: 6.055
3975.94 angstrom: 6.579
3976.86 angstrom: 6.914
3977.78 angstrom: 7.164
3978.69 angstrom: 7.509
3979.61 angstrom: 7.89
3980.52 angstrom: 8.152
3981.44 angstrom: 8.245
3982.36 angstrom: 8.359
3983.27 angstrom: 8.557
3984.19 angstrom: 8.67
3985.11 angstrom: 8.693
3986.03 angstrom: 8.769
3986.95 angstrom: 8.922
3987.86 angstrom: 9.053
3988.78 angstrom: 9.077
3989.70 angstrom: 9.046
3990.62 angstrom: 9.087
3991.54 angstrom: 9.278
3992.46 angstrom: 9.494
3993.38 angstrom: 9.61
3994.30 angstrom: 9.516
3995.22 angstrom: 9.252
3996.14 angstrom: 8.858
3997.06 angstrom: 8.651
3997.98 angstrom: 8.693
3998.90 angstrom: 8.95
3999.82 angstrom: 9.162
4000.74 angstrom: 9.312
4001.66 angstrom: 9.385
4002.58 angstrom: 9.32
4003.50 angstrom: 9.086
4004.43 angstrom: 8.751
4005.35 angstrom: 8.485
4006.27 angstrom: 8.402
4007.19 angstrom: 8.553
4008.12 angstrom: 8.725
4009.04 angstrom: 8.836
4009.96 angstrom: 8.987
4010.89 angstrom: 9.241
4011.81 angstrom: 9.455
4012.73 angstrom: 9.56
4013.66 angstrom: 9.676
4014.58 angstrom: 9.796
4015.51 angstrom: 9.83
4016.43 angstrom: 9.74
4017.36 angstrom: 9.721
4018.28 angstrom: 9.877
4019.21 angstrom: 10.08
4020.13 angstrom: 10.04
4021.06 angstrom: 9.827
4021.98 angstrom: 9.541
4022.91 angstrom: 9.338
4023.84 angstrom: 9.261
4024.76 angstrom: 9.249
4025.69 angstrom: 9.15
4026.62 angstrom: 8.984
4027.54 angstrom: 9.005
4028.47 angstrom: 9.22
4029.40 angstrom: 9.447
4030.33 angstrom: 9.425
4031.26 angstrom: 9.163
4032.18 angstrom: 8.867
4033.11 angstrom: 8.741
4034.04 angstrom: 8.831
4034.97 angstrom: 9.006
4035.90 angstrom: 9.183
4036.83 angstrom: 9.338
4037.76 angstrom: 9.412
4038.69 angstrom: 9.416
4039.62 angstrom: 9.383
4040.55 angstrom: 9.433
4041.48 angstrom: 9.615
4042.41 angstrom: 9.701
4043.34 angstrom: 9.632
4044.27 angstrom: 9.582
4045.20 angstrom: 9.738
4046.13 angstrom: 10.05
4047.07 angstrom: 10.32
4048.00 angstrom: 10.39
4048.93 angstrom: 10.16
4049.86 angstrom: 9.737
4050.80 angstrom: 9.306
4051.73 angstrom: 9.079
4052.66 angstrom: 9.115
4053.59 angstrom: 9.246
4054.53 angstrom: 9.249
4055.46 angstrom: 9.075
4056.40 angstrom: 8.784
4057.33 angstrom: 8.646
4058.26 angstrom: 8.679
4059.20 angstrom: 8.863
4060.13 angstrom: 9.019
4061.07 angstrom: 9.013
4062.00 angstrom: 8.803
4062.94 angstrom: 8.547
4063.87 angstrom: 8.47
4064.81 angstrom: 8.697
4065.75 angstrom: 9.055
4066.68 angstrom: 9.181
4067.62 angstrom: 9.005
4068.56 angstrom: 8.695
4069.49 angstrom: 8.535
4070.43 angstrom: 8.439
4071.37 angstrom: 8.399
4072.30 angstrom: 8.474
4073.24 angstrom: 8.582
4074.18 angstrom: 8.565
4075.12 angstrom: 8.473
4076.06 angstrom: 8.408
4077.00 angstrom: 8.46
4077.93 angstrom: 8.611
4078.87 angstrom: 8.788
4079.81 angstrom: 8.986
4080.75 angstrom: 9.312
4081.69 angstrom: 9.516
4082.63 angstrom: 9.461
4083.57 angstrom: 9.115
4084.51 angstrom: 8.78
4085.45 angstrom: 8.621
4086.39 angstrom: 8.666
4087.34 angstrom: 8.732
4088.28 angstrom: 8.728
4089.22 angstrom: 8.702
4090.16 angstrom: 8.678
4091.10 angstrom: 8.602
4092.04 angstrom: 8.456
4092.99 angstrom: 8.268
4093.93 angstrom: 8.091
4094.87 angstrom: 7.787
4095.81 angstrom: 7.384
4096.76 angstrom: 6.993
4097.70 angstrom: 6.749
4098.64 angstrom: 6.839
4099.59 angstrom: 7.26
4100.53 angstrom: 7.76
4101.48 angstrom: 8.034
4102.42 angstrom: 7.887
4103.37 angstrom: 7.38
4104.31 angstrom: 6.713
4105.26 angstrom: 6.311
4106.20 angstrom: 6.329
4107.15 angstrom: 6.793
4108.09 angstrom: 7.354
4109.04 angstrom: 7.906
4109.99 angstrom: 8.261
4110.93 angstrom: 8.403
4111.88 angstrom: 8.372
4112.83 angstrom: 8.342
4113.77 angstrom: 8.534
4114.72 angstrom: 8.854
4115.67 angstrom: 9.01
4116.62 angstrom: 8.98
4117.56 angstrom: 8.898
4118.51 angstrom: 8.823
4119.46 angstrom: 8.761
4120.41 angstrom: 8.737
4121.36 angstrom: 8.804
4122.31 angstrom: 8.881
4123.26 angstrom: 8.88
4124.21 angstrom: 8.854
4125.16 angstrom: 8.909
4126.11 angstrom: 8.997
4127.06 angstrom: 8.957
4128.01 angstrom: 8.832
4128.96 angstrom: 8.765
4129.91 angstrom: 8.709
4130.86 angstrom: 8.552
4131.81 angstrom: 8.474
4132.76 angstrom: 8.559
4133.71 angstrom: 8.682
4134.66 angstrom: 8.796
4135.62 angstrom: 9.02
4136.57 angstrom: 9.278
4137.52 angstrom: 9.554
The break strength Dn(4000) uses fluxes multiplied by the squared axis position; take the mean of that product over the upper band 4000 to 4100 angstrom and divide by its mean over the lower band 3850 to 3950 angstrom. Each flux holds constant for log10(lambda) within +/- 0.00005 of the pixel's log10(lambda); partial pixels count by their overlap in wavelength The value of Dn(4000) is 1.3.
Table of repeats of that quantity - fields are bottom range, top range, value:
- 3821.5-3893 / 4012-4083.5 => 1.46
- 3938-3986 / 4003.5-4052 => 1.35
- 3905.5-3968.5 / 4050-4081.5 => 1.28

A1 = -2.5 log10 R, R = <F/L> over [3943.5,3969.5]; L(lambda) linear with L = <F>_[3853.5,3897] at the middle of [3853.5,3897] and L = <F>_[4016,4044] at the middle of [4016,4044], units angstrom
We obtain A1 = 0.144 mag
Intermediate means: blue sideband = 7.2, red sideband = 9.39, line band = 7.3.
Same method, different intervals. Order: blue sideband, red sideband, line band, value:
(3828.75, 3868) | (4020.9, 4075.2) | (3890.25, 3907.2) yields 0.061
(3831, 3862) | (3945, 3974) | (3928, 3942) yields 0.122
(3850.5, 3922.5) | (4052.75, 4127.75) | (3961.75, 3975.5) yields 0.402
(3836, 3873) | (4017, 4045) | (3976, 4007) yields 0.032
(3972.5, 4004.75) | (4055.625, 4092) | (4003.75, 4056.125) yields -0.096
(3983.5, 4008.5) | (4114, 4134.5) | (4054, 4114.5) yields 0.066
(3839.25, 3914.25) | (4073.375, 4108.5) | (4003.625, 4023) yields -0.190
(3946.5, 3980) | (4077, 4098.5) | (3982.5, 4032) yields -0.231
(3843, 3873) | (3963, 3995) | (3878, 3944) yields 0.072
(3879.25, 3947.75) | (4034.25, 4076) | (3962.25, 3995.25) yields 0.116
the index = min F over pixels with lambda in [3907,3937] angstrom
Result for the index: 4.822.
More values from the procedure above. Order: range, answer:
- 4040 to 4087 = 8.399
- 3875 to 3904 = 5.678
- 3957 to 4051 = 4.83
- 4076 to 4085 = 8.408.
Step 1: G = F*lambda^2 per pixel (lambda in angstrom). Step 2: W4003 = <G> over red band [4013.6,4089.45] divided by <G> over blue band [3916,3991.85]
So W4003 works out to 1.3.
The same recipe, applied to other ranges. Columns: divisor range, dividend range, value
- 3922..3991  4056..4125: 1.25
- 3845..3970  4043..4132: 1.28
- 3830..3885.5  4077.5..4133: 1.32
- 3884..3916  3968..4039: 1.25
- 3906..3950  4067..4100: 1.22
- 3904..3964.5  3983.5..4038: 1.27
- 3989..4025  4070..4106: 0.92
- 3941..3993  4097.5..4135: 1.19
